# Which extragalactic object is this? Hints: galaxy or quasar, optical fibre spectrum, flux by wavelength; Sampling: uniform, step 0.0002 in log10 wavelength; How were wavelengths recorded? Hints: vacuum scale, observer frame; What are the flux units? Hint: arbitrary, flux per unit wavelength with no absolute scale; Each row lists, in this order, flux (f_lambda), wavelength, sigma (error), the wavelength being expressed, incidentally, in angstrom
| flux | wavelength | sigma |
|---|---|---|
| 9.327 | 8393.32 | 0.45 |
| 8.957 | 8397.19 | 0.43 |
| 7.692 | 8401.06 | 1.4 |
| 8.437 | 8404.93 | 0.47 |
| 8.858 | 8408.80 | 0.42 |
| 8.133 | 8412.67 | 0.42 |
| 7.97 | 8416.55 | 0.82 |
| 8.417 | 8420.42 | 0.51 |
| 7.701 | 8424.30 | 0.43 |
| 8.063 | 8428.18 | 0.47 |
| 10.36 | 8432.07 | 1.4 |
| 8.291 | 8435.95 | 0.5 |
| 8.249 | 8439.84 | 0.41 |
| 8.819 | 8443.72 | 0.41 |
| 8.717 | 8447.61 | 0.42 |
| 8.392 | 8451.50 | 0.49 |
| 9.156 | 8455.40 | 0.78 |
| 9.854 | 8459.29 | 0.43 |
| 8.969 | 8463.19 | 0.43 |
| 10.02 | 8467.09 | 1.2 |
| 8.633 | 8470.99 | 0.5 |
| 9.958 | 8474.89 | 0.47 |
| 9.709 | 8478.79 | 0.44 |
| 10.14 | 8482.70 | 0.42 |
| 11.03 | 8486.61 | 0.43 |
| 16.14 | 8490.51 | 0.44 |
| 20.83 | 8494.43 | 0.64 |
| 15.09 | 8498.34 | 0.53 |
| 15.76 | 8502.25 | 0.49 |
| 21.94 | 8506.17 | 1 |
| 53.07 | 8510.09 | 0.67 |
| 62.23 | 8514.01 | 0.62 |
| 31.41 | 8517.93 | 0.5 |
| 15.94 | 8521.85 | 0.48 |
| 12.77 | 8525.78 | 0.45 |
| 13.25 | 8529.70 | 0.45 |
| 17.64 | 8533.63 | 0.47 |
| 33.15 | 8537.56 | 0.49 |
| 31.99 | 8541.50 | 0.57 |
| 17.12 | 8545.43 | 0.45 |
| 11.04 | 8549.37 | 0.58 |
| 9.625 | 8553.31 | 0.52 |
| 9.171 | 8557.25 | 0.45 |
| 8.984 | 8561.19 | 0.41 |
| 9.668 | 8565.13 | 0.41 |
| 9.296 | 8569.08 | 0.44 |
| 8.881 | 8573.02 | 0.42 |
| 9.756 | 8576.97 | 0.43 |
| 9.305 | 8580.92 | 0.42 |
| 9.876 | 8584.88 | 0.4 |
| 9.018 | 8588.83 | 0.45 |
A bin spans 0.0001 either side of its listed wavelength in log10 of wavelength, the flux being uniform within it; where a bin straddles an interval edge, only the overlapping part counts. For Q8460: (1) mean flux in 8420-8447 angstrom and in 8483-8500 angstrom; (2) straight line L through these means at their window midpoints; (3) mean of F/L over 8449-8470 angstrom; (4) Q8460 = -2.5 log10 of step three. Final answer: 0.24 mag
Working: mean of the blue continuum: 8.57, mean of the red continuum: 15.2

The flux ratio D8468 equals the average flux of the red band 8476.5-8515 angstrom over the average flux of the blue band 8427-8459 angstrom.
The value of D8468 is 2.6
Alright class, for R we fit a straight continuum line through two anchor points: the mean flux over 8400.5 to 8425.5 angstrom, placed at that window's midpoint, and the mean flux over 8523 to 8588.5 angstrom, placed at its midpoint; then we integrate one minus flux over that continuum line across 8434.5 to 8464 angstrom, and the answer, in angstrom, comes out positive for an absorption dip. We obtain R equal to 2.5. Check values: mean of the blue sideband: 8.21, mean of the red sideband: 13.7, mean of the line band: 8.81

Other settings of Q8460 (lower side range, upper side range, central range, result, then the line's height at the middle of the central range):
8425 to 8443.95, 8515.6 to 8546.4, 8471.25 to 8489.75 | 0.41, 15.2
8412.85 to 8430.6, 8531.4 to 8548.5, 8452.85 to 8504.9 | 0.31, 15.7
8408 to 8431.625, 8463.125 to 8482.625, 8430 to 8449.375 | -0.01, 8.77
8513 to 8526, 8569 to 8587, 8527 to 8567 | 0.30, 20.7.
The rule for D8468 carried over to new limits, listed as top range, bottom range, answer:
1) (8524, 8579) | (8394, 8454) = 1.70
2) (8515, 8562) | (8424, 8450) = 2.17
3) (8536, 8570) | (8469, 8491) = 1.47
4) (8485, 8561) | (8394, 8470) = 2.51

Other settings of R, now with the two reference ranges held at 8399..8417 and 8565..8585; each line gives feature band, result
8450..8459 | -0.4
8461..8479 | -1.6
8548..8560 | -0.7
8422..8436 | -0.4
